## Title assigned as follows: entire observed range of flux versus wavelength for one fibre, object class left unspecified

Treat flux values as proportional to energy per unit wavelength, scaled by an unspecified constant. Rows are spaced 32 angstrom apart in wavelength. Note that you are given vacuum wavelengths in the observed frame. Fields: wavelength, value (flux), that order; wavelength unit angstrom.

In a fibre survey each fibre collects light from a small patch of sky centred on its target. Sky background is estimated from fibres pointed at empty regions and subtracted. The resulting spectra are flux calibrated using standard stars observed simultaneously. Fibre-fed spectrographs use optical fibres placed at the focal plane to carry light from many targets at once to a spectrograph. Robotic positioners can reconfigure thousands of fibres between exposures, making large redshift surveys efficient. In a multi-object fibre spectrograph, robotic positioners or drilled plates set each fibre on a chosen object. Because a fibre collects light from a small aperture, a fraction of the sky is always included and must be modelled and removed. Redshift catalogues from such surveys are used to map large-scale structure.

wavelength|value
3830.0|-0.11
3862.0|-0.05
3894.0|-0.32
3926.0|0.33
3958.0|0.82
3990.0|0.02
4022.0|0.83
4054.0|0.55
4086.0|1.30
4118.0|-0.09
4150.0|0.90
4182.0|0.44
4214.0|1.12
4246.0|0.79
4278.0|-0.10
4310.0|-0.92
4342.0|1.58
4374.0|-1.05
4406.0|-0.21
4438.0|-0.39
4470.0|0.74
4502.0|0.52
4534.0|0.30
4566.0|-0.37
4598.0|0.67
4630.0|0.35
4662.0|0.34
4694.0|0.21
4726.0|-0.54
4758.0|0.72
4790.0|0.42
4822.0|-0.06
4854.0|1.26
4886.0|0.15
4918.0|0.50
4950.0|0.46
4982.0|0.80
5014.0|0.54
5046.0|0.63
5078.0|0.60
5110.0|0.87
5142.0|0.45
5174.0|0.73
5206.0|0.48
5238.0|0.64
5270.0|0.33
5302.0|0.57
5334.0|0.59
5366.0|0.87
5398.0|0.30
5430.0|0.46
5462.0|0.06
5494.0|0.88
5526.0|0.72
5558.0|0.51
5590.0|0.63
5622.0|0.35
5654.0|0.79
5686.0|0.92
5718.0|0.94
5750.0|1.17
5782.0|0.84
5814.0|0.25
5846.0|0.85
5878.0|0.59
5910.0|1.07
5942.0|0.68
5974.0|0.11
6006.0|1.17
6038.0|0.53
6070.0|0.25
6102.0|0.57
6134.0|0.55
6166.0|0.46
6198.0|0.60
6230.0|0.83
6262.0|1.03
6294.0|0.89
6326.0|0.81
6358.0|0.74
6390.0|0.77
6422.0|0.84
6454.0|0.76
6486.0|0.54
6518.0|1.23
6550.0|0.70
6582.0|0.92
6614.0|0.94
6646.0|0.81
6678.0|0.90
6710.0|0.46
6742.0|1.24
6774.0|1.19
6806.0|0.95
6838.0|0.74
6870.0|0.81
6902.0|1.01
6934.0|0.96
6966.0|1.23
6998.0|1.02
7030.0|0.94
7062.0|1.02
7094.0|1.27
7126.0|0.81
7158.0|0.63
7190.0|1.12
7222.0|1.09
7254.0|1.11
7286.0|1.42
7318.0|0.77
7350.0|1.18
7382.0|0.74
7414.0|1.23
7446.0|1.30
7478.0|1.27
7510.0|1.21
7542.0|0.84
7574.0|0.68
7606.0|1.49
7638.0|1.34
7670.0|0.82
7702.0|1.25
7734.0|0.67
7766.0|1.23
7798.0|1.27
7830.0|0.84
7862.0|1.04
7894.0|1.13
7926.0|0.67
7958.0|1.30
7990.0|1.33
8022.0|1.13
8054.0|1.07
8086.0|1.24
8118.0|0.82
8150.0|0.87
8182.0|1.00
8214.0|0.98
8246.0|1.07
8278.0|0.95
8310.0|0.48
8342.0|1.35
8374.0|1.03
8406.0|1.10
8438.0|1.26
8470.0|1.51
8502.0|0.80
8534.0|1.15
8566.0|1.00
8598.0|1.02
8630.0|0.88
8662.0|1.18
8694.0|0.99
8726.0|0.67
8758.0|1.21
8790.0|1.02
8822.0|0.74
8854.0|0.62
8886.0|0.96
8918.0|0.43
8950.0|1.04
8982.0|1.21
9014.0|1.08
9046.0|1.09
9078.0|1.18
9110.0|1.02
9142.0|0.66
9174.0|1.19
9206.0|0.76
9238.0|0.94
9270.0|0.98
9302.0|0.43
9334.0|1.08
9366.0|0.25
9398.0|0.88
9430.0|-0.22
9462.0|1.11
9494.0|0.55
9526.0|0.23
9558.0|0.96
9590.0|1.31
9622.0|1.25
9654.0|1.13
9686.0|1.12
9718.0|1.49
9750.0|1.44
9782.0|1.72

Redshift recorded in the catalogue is 0.688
